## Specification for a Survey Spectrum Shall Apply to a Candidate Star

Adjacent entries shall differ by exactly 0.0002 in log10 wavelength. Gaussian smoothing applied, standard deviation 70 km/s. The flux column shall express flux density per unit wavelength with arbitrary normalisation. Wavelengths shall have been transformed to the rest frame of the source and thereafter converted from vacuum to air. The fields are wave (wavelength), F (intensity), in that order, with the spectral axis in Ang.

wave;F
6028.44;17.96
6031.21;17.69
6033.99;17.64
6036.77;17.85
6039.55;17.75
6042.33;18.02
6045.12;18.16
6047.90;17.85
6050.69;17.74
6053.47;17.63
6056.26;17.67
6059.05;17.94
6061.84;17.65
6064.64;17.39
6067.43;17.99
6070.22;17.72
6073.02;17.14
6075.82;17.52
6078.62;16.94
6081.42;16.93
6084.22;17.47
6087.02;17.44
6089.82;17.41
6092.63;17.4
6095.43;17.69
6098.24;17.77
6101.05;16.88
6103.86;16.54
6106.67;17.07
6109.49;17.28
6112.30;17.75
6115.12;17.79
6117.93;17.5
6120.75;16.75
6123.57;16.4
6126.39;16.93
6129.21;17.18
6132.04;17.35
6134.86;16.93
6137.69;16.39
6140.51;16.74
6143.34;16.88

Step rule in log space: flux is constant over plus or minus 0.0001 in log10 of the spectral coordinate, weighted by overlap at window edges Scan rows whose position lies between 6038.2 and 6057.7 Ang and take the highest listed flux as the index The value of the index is 18.16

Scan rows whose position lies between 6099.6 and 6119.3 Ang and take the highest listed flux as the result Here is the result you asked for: 17.79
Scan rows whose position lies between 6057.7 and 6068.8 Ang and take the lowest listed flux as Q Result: 17.39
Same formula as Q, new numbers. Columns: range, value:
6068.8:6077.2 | 17.14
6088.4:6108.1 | 16.54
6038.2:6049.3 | 17.75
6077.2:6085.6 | 16.93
